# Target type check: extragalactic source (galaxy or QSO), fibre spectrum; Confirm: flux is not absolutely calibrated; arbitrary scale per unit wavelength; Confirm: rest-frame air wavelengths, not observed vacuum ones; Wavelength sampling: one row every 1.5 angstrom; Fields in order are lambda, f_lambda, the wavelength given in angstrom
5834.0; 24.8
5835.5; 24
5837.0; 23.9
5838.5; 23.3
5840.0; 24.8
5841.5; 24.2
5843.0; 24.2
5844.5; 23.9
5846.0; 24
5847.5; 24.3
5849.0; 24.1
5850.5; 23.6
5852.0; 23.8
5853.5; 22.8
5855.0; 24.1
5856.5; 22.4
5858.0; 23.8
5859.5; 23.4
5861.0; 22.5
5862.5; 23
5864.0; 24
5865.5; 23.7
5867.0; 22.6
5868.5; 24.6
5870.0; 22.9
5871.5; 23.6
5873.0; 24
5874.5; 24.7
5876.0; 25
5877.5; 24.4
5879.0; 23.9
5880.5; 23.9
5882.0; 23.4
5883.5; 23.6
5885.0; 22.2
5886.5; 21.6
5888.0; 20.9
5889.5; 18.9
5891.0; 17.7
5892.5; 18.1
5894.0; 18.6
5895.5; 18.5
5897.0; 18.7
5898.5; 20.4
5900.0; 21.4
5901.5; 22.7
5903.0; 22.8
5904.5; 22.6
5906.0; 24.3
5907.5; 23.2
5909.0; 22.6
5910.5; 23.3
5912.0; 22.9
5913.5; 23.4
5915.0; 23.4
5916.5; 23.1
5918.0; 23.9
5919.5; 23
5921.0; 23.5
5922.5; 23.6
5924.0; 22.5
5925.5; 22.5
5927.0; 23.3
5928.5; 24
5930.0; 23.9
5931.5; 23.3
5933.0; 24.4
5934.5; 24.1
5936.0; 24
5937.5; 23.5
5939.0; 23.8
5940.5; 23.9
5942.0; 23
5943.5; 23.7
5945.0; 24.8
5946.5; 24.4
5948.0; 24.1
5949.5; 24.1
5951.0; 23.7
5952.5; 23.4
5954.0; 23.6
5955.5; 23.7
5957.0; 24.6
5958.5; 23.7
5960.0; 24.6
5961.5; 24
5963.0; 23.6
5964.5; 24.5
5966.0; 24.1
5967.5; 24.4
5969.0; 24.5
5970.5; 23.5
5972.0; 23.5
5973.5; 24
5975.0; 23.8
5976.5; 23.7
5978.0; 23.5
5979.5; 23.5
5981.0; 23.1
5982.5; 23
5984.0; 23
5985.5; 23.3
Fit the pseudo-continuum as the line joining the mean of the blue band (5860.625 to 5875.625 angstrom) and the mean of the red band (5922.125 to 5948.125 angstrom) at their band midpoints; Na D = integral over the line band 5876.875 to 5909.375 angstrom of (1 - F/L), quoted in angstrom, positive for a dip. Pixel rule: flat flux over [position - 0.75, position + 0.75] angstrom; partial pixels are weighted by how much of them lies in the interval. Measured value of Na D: 2.9 angstrom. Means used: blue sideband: 23.6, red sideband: 23.7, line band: 21.5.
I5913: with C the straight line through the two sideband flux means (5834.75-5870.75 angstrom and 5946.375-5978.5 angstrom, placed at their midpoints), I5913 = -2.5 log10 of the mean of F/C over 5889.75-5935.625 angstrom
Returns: 0.07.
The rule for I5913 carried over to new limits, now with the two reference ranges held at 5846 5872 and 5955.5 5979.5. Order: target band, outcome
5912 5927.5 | 0.026 mag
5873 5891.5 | 0.045 mag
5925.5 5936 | 0.003 mag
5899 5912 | 0.041 mag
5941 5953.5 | 0.000 mag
